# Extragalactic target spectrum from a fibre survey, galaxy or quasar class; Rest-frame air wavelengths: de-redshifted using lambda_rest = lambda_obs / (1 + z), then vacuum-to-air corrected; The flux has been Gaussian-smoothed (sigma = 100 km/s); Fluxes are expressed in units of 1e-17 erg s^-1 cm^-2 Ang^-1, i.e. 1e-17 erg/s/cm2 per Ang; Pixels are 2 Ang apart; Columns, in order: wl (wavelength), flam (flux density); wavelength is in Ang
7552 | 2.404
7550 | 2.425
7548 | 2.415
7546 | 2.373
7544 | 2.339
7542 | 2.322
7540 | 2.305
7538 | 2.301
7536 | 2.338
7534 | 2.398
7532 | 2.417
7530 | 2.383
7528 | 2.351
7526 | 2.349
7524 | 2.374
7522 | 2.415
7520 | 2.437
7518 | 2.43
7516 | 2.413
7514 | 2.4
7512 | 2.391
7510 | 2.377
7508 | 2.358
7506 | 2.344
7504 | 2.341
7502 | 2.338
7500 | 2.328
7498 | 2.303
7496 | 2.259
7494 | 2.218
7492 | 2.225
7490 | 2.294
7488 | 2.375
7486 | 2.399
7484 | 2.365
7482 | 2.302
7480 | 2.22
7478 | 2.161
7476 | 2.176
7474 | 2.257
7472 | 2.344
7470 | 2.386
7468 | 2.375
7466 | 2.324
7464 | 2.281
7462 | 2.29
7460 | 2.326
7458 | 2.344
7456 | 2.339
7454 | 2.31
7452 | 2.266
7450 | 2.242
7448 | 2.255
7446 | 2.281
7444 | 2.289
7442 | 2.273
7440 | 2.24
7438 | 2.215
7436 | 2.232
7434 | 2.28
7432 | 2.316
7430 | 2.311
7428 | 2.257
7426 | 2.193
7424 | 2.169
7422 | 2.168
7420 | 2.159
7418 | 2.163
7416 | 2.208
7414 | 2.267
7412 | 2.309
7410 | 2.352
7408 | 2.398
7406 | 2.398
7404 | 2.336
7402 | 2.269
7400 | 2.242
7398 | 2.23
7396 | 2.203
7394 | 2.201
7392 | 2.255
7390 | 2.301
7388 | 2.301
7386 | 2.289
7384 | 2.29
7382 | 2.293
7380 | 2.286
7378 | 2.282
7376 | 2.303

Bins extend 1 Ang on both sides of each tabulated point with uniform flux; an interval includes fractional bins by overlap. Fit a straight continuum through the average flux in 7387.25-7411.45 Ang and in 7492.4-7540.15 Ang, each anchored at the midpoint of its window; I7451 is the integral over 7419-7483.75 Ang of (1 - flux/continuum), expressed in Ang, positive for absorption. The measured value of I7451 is 1.4 Ang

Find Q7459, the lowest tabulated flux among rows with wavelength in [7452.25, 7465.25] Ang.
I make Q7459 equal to 2.281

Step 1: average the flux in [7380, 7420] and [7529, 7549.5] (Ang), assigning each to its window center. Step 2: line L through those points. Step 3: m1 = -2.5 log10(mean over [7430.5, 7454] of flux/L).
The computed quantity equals 0.02 mag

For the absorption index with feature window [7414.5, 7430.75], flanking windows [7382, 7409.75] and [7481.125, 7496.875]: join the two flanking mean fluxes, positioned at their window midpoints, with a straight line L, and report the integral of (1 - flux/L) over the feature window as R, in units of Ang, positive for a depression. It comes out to 0.63 Ang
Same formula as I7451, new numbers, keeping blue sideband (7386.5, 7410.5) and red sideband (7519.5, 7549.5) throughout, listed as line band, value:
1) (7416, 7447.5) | 1.0 Ang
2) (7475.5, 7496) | 0.6 Ang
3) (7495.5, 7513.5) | 0.1 Ang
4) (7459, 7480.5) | 0.4 Ang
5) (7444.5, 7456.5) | 0.2 Ang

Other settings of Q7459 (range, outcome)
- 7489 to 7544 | 2.218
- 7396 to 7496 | 2.159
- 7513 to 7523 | 2.4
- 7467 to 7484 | 2.161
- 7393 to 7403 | 2.201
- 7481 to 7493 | 2.225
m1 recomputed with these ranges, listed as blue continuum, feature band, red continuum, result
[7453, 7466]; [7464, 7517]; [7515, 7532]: 0.02 mag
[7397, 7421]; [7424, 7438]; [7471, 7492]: 0.01 mag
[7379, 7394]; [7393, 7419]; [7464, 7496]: 0.00 mag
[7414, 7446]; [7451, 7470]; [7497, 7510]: -0.02 mag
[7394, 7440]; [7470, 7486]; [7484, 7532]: 0.02 mag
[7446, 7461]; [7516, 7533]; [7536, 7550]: -0.03 mag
